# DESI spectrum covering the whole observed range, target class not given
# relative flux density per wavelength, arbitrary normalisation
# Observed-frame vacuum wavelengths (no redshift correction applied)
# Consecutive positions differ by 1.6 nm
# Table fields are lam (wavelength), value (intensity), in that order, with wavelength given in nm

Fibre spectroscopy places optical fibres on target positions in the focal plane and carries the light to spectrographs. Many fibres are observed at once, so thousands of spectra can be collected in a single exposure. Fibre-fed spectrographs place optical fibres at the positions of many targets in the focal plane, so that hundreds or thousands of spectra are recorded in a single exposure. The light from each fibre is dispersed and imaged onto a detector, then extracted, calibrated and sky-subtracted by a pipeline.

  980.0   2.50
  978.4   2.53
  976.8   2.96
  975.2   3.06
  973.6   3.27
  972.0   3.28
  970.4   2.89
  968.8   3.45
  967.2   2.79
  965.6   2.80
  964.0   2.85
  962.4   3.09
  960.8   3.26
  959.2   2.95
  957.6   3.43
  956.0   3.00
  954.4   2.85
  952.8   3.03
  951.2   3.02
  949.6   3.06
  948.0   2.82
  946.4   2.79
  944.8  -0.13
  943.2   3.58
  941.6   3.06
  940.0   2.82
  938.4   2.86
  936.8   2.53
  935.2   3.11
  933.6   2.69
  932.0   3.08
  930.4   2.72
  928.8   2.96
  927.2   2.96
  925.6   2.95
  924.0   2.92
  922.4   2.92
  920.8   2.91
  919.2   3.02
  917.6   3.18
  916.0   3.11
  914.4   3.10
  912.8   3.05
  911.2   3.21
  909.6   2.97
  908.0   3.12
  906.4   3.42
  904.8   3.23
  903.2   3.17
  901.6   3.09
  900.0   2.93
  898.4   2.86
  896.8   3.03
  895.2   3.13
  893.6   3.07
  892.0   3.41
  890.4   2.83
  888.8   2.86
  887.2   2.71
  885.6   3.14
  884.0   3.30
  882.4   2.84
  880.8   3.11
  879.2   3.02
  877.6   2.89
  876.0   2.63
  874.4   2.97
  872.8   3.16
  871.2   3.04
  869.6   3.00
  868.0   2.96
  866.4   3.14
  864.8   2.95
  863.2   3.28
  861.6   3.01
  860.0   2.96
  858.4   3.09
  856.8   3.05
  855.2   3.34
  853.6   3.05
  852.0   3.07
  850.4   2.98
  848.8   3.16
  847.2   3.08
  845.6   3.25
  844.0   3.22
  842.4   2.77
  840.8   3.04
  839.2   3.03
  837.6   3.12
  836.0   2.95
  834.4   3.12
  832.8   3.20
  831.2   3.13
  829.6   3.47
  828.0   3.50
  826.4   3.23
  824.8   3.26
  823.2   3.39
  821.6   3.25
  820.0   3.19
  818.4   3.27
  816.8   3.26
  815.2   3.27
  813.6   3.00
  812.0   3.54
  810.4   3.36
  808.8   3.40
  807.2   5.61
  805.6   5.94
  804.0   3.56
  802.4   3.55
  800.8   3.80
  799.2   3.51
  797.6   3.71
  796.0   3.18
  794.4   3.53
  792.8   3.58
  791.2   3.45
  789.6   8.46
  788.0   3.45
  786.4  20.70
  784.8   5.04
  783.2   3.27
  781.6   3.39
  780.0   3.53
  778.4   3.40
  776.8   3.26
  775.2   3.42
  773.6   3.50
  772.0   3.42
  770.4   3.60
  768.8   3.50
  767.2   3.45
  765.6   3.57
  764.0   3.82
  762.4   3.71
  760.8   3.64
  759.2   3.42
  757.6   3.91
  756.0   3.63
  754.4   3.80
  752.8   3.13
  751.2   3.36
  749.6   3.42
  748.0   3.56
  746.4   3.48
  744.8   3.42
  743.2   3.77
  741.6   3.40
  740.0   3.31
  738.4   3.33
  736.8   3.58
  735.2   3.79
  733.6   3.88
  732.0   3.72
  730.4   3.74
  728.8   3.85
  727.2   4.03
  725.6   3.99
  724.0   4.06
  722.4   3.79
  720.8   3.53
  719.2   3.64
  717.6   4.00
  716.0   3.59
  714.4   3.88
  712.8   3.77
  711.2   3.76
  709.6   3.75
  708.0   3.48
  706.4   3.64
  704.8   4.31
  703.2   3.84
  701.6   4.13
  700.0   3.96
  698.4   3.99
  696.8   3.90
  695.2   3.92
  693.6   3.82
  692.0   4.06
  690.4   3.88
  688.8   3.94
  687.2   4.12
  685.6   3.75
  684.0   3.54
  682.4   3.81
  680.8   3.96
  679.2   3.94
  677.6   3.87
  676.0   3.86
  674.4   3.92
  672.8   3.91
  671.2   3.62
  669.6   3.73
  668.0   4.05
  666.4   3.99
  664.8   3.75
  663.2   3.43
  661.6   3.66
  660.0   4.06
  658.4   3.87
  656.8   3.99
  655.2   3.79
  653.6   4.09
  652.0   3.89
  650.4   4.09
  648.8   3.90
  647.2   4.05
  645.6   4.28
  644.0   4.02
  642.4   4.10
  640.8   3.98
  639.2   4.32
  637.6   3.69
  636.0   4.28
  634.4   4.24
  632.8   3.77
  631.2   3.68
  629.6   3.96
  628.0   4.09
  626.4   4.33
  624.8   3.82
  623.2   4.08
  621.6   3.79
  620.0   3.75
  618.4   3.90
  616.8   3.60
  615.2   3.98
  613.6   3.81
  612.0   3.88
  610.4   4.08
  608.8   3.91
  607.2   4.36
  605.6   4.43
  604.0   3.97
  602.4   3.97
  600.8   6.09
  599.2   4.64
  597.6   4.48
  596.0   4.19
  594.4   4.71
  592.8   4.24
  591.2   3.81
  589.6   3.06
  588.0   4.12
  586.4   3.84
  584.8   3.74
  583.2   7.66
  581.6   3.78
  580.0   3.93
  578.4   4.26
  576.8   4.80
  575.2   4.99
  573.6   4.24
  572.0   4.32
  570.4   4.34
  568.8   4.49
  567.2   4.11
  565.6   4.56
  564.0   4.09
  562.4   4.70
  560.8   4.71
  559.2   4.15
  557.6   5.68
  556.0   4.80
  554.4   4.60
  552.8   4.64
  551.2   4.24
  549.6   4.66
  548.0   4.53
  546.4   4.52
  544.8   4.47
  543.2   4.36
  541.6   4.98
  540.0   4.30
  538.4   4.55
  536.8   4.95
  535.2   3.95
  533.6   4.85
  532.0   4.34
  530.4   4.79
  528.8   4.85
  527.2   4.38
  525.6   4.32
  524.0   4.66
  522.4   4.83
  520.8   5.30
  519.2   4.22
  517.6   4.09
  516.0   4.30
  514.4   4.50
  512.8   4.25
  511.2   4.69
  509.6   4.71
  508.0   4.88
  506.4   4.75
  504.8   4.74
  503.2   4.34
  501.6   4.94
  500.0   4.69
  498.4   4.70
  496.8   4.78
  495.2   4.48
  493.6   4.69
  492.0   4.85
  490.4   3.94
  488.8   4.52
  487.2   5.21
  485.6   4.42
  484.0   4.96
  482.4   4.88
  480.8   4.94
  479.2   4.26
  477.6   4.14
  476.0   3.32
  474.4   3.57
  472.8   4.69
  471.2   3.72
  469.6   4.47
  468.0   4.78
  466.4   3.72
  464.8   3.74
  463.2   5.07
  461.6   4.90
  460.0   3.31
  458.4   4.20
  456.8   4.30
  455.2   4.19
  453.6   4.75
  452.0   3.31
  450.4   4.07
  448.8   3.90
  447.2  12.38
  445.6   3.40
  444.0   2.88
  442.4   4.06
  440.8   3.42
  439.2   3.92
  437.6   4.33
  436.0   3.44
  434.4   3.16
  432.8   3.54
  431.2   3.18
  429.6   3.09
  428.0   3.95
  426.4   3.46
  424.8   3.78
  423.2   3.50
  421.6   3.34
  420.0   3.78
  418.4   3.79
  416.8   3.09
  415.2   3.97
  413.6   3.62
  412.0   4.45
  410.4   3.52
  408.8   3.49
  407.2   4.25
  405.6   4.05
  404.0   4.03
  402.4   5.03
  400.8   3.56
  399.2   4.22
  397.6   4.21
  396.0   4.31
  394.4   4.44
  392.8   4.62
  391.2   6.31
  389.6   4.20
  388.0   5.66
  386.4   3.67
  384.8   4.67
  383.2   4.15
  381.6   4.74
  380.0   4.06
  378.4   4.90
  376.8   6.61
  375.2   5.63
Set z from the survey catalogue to 0.20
